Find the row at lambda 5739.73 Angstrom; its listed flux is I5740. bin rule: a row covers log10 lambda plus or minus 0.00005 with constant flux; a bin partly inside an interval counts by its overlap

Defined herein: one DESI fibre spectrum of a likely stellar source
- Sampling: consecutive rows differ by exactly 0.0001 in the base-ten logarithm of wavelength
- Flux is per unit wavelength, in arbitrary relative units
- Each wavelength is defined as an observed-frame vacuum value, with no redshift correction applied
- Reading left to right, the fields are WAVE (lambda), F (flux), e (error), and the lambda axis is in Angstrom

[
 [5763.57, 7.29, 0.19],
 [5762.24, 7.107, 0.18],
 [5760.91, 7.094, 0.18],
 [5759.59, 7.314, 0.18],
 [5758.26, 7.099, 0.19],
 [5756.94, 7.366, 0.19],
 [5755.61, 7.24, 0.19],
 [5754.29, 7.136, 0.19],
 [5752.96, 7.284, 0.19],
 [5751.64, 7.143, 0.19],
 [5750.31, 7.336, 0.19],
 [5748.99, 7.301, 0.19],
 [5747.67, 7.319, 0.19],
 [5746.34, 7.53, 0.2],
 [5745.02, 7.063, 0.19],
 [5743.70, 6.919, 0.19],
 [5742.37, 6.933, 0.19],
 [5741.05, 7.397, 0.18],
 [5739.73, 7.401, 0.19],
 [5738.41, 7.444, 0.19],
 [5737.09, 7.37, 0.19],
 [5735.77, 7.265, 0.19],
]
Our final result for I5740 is 7.401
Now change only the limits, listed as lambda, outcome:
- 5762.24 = 7.107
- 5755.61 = 7.24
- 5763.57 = 7.29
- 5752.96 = 7.284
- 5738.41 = 7.444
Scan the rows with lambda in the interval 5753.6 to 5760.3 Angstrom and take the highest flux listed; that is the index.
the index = 7.366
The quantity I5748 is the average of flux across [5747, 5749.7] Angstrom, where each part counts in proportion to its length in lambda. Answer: 7.31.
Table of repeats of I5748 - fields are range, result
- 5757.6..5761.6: 7.17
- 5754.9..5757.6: 7.31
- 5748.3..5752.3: 7.27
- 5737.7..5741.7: 7.42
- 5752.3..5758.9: 7.23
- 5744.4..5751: 7.31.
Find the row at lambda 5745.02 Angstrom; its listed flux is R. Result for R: 7.063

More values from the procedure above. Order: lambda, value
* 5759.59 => 7.314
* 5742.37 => 6.933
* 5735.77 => 7.265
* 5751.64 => 7.143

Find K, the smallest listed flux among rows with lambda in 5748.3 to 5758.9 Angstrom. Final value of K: 7.099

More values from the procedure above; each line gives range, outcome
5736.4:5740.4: 7.37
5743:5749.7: 6.919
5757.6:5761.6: 7.094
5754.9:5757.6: 7.24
